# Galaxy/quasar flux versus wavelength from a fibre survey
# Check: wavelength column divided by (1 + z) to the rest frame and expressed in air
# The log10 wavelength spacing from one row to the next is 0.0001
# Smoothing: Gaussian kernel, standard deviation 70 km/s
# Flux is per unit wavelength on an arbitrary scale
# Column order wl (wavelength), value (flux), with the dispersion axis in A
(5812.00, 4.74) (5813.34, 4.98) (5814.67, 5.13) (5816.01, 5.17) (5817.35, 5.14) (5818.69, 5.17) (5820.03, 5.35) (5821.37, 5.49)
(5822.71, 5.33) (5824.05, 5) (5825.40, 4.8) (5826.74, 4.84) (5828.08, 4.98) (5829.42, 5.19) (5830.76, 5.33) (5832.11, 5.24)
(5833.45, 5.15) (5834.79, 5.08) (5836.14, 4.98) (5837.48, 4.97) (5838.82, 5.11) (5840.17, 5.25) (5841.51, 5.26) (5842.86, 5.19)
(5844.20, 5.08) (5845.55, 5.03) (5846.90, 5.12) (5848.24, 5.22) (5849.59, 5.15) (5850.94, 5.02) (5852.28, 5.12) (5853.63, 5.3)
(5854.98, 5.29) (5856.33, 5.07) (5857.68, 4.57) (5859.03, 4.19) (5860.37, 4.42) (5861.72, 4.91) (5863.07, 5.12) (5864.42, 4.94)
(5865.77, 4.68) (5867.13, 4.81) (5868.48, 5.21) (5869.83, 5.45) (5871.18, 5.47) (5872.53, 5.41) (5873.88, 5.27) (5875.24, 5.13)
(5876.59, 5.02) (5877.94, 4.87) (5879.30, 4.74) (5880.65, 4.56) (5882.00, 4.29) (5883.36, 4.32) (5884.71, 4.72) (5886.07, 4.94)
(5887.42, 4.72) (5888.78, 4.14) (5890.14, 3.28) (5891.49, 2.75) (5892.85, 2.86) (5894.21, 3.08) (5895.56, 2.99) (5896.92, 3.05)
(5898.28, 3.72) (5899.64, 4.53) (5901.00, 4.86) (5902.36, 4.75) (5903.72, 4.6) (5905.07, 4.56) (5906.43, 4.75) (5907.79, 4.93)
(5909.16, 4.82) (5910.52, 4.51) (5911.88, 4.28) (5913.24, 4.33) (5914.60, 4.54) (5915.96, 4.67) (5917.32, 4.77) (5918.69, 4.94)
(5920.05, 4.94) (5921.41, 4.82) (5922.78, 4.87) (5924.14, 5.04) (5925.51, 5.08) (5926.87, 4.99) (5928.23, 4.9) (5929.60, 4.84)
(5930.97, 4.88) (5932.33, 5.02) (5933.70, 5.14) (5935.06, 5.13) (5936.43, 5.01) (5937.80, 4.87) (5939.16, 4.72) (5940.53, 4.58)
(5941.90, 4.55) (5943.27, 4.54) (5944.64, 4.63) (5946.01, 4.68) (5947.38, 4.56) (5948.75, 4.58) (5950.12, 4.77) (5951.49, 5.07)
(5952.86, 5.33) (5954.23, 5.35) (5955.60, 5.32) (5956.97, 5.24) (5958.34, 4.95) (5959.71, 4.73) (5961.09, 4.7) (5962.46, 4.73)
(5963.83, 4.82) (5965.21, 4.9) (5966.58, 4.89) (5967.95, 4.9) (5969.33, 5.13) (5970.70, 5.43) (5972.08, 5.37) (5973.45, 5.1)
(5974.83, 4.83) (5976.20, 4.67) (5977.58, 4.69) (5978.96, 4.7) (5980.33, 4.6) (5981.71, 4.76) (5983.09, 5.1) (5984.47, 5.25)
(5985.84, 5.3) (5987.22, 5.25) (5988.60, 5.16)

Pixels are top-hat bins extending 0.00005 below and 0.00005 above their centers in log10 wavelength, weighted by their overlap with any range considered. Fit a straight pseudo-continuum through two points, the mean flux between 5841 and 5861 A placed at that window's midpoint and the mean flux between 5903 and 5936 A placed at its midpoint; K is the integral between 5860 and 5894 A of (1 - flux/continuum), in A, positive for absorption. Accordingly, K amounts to 2.1 A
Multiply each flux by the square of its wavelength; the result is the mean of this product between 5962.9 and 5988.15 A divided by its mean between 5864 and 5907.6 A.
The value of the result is 1.2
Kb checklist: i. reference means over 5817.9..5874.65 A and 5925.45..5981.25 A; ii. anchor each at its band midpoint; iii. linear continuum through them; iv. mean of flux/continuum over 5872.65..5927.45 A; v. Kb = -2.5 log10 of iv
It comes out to 0.122 mag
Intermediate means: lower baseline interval 5.08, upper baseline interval 4.9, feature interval 4.46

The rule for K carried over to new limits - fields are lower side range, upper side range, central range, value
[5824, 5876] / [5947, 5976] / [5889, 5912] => 4.6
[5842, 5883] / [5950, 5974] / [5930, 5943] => 0.4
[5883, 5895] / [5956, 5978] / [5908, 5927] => -2.2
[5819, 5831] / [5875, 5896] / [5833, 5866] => -1.9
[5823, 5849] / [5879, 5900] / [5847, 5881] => -4.2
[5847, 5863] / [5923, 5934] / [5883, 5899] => 4.1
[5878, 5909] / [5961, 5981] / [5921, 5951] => -1.7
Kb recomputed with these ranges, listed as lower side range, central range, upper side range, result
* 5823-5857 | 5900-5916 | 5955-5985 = 0.088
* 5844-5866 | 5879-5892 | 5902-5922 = 0.134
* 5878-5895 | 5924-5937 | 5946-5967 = -0.091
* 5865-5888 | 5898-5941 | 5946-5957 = 0.042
